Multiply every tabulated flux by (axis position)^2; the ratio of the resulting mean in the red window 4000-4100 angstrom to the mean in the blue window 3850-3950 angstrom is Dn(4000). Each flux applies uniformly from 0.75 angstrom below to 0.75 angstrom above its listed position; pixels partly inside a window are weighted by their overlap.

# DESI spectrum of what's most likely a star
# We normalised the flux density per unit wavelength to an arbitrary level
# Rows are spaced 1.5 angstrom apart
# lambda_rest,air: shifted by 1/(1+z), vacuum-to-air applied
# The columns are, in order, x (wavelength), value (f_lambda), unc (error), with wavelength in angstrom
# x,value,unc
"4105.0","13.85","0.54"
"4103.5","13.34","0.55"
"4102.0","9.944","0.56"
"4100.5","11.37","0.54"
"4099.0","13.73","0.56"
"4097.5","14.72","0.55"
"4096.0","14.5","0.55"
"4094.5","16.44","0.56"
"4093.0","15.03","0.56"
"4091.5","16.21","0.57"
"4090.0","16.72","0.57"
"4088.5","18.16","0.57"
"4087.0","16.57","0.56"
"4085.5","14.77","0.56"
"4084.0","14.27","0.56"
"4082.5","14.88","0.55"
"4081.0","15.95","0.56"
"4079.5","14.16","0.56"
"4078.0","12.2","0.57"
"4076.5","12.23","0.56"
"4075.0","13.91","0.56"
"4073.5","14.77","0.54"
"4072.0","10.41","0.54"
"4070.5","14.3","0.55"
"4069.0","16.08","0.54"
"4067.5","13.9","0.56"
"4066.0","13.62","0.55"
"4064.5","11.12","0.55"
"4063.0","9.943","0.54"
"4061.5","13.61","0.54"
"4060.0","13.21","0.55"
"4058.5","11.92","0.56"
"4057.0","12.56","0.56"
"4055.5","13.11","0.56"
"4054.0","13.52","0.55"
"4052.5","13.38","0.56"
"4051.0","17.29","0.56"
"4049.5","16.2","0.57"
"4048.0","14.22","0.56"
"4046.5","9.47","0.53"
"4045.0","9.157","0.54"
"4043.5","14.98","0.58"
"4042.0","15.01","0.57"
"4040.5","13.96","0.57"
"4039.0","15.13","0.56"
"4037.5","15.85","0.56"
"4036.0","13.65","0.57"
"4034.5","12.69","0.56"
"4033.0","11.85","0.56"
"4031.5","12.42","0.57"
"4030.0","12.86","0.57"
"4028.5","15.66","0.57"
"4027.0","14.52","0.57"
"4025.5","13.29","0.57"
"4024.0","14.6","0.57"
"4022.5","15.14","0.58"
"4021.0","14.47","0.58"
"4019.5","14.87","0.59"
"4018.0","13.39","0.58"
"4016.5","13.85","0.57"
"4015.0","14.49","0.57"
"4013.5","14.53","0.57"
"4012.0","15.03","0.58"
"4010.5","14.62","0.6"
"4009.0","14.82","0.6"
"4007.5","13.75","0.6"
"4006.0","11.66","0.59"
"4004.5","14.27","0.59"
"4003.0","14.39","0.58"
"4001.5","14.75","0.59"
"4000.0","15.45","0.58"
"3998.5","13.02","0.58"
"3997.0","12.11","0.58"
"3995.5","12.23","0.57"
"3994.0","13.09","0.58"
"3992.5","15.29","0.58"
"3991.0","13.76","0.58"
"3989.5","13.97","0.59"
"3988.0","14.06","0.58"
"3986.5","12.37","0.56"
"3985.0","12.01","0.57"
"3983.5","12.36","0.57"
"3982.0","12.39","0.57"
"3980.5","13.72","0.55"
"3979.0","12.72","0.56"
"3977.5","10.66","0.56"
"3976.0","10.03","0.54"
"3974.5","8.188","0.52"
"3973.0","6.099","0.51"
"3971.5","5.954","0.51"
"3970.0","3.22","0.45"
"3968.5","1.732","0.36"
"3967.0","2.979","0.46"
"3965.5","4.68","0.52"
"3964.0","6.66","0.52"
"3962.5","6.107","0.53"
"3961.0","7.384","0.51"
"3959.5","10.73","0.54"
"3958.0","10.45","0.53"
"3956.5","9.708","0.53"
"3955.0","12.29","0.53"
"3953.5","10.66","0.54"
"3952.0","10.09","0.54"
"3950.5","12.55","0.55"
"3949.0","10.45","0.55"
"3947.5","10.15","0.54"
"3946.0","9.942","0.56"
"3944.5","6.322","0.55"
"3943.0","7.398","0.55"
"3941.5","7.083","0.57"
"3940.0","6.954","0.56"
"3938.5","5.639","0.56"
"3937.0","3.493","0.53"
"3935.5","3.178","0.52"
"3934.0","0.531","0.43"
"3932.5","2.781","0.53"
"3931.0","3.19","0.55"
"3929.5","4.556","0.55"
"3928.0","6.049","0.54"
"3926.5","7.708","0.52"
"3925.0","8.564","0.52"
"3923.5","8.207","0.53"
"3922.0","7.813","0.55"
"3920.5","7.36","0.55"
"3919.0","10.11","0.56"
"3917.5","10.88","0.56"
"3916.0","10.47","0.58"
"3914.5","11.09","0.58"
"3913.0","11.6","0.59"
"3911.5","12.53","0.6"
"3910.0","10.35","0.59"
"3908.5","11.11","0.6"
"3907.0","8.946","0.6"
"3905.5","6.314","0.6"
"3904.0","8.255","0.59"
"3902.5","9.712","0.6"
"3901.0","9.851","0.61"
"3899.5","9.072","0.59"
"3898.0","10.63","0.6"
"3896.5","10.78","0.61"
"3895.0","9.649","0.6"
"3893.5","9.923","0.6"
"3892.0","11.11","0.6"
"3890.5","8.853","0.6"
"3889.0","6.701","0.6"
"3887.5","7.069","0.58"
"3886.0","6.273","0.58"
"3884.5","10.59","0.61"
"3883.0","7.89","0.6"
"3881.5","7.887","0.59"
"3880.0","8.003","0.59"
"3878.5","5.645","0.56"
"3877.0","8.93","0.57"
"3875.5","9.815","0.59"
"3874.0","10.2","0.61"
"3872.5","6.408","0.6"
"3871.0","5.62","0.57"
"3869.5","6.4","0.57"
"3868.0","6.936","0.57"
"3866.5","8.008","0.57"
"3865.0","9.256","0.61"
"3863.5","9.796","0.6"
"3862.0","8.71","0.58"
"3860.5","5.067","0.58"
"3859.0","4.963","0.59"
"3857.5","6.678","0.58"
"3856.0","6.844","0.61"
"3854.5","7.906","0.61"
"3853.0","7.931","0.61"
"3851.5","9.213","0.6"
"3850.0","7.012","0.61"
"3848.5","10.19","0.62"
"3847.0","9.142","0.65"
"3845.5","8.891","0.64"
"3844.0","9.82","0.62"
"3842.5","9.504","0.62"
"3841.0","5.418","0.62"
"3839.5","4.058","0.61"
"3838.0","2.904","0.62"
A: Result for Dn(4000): 1.90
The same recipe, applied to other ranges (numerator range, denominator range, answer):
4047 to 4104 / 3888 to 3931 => 1.67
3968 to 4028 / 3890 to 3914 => 1.33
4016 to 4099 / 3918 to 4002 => 1.64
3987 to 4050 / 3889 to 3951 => 1.76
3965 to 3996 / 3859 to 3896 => 1.32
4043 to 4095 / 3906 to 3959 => 1.80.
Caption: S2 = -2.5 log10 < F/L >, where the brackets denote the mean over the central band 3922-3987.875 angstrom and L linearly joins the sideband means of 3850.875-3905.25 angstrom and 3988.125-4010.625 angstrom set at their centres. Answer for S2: 0.44 mag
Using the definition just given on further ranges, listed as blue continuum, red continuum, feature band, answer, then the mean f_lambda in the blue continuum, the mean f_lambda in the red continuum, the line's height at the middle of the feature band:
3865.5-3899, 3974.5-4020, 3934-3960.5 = 0.32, 8.35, 13.4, 11.2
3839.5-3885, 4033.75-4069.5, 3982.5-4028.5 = -0.15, 7.88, 13.5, 12.1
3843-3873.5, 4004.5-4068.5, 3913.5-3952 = 0.35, 7.77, 13.7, 10.2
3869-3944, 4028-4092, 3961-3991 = 0.19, 7.98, 13.8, 10.6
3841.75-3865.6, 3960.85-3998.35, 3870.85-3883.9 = 0.07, 8.18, 9.84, 8.49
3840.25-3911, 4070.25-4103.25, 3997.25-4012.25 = -0.17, 8.38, 14.3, 12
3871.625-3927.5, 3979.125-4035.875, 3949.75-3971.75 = 0.44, 9.07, 13.7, 11.7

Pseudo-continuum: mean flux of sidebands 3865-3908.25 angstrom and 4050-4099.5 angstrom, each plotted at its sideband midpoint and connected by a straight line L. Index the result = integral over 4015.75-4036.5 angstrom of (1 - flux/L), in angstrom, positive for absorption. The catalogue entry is -1.8 angstrom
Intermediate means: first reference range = 8.46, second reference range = 14.2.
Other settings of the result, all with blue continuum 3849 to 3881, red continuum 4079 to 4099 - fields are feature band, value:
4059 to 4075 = 1.8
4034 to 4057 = 0.3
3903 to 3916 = -1.2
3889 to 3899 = -1.4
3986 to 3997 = -1.3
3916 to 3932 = 3.5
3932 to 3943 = 6.2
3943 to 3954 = 0.8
